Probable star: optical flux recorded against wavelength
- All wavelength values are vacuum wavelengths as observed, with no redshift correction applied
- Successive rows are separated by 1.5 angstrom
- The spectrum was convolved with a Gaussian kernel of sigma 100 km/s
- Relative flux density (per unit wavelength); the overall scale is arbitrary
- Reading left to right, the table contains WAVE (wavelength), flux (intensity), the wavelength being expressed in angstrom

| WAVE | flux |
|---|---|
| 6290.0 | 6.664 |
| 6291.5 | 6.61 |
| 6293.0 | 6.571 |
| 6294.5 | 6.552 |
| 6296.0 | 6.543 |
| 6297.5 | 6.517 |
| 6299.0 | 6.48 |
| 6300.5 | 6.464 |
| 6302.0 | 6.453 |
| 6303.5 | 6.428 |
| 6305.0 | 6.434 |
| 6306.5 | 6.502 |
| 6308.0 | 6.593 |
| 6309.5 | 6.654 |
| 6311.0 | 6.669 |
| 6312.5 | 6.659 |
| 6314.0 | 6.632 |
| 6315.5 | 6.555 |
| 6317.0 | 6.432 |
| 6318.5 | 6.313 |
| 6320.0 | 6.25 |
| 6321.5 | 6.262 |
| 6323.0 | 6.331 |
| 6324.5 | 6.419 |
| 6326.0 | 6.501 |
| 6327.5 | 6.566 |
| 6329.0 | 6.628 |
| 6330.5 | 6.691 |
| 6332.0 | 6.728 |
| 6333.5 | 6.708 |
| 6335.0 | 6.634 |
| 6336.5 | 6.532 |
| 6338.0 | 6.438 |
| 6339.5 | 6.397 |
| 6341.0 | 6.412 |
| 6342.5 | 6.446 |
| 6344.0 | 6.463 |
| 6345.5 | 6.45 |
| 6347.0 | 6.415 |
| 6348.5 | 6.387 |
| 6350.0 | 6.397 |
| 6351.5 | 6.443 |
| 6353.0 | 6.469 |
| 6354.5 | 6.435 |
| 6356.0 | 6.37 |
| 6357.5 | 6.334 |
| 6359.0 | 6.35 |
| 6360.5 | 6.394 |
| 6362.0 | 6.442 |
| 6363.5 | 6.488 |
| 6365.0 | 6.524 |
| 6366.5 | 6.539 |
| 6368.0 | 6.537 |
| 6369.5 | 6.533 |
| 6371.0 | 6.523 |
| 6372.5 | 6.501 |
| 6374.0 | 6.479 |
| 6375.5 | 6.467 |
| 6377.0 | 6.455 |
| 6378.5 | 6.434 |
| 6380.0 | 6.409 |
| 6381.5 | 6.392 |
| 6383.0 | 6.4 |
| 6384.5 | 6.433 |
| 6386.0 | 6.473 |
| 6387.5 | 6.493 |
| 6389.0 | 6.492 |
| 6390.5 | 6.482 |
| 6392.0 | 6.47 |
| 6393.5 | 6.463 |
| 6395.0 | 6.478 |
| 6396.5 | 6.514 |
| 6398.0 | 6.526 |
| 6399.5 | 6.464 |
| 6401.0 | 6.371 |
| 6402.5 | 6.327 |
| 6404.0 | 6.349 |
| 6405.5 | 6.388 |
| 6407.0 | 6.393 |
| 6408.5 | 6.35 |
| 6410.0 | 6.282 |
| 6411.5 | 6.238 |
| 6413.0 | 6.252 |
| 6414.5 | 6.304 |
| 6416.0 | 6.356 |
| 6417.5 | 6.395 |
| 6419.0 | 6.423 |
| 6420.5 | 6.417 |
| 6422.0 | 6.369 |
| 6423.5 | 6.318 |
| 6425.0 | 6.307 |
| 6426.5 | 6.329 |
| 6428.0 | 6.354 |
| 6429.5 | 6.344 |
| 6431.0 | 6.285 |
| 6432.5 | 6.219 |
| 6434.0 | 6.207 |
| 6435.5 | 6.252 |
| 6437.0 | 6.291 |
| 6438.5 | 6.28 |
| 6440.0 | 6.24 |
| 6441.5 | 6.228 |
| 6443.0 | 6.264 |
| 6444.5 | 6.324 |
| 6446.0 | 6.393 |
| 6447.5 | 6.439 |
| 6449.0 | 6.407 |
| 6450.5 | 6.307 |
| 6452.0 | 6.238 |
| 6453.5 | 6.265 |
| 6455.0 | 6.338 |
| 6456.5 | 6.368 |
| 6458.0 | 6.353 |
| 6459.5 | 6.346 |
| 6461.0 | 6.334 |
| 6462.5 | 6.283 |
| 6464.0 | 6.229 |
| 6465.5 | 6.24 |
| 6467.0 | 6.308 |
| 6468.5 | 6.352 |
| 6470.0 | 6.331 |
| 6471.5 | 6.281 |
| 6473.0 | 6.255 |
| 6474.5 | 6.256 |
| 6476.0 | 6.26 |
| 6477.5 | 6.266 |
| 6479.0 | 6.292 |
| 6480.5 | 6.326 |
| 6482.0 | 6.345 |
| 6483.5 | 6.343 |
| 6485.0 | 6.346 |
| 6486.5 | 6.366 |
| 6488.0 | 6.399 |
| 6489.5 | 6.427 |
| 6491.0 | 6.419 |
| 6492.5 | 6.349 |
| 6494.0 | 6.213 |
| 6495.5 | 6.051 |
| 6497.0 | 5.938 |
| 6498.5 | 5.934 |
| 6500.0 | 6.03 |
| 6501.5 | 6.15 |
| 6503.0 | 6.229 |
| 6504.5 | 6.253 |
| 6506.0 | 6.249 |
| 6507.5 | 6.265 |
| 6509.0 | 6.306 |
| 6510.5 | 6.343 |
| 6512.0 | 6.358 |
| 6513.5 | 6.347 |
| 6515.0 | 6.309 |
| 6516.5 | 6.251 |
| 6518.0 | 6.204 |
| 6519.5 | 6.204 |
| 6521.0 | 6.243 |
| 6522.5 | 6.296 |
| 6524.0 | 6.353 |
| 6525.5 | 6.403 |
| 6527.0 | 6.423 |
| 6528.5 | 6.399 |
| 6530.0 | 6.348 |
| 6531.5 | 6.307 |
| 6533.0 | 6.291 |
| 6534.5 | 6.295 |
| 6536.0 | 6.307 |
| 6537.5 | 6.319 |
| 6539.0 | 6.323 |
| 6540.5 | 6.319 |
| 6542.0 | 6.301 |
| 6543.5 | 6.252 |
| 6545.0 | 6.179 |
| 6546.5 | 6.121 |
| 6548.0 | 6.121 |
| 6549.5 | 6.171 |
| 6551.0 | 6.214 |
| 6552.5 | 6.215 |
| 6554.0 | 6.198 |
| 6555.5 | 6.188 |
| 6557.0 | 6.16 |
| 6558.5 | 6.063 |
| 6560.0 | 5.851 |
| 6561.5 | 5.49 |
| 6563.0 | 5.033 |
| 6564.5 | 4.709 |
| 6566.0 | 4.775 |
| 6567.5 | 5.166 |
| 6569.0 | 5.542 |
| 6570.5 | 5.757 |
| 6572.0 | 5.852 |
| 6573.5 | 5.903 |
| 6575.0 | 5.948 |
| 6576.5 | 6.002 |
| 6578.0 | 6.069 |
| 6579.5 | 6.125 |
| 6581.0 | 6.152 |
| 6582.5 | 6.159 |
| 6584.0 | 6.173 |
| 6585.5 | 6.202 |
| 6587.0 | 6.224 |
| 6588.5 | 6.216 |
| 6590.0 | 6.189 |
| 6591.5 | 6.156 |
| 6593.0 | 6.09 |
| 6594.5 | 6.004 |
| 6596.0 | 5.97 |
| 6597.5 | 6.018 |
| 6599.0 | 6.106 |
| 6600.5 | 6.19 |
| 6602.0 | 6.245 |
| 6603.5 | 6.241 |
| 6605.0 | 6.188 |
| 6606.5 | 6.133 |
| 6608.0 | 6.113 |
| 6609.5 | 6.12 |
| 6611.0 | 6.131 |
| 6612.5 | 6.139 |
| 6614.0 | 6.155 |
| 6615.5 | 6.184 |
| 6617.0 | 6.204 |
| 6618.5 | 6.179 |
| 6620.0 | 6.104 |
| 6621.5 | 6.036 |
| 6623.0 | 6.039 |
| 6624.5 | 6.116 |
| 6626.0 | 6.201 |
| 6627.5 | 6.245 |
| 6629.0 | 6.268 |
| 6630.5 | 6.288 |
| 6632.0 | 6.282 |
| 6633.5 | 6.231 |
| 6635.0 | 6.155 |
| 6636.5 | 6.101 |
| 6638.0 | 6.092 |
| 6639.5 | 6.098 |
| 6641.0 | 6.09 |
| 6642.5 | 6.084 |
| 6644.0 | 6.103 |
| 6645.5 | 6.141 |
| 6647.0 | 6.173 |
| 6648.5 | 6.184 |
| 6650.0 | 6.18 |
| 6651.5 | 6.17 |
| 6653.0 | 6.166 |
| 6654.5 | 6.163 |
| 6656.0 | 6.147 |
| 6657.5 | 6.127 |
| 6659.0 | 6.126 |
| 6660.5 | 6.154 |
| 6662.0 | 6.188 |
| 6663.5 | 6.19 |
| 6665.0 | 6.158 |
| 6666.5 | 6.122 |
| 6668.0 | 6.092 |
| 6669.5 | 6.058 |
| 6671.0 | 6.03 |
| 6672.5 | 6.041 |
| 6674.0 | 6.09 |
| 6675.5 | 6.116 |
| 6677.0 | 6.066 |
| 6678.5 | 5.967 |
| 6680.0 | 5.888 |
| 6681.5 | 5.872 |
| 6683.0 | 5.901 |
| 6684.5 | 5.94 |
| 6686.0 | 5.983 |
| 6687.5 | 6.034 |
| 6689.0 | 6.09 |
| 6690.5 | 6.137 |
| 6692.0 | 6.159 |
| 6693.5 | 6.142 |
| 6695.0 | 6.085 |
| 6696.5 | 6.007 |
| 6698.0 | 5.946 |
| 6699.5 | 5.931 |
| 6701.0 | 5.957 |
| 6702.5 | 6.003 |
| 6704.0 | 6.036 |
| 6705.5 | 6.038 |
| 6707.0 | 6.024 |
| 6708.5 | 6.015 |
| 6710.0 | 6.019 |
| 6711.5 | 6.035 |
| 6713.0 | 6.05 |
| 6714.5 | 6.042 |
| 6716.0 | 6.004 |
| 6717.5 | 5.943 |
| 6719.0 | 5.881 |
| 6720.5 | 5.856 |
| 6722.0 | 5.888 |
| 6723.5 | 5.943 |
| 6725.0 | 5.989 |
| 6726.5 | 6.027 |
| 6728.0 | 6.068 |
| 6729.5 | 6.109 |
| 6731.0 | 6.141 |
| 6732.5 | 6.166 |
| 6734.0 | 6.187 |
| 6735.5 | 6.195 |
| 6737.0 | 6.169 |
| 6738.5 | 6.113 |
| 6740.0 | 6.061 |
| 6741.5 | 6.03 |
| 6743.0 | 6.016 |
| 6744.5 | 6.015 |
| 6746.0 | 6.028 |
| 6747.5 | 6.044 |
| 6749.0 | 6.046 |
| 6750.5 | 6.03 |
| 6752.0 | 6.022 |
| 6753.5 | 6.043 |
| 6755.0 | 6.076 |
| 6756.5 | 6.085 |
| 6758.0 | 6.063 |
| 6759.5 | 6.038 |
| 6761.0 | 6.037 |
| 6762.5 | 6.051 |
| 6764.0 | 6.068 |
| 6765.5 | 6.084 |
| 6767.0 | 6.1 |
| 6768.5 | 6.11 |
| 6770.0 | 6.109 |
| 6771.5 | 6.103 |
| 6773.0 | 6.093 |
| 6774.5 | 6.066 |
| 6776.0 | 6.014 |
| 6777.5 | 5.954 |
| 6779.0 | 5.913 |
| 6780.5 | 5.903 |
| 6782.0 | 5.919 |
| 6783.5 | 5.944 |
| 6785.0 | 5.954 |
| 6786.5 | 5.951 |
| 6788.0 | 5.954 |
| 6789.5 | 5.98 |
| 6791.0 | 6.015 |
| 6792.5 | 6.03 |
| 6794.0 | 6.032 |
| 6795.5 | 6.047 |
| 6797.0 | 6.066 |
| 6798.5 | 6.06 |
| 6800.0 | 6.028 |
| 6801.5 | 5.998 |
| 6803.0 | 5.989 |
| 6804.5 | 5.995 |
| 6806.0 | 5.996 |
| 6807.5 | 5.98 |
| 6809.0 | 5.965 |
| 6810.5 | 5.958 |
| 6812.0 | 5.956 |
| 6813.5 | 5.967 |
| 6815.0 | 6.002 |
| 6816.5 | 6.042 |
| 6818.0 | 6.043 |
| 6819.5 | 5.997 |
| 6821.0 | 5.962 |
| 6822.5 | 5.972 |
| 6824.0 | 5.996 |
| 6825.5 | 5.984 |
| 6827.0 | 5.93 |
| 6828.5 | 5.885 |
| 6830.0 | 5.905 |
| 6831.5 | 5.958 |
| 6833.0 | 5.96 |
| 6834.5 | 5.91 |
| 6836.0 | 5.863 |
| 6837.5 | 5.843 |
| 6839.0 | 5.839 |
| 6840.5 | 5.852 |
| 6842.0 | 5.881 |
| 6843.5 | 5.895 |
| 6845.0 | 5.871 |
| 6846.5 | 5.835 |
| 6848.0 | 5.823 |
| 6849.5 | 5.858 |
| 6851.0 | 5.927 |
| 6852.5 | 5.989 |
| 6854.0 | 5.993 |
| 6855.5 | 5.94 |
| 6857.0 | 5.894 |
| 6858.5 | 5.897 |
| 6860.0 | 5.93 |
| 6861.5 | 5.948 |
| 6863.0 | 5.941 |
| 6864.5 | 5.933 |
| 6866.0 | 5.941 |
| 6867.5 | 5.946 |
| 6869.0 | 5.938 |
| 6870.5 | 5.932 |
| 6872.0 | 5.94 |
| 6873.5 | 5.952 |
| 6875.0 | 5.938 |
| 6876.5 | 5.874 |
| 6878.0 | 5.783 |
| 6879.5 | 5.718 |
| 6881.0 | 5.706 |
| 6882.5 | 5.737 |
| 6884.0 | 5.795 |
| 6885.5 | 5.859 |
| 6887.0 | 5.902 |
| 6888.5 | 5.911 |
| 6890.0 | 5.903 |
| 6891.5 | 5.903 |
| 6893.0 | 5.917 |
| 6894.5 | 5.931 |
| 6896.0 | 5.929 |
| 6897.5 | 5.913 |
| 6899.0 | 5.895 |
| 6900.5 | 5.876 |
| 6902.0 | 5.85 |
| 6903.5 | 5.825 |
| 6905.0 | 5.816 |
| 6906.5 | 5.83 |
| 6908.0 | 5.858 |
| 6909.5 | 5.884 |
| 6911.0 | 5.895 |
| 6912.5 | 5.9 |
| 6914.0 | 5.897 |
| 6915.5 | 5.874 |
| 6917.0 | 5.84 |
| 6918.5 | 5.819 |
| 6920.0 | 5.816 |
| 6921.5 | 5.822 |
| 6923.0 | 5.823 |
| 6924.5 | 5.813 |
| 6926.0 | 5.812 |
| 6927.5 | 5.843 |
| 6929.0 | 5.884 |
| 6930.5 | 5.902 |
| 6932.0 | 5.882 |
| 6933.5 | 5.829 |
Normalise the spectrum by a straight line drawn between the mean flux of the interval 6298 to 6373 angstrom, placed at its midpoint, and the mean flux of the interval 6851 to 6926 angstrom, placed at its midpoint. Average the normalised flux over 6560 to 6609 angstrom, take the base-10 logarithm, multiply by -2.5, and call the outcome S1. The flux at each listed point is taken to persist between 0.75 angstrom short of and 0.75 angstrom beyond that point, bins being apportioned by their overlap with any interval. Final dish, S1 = 0.05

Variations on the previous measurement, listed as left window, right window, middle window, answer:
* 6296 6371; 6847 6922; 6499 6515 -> 0.01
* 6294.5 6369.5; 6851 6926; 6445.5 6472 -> 0.00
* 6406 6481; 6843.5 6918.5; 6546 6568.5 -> 0.08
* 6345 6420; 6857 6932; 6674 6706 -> 0.01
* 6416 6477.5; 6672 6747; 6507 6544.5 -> -0.01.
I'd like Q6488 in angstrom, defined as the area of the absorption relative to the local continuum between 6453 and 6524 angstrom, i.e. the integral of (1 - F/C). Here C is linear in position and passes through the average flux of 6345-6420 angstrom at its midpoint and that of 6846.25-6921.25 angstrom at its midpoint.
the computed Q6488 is 0.4 angstrom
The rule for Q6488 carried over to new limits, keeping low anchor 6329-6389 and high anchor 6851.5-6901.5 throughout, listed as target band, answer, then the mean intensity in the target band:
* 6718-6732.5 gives 0.16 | 6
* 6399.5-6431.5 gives 0.34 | 6.34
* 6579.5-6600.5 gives 0.29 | 6.13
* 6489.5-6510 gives 0.40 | 6.19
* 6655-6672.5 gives 0.03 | 6.12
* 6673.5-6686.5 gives 0.29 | 5.98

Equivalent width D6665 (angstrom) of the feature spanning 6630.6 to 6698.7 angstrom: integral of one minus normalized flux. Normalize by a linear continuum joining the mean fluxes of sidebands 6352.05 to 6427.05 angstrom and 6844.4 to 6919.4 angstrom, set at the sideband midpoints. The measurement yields 0.3 angstrom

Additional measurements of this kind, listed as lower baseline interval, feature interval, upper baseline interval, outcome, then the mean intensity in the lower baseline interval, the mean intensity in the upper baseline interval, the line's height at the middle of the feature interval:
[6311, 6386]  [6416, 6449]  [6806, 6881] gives 0.3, 6.47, 5.92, 6.38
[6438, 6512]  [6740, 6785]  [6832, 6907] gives -0.3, 6.28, 5.89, 5.99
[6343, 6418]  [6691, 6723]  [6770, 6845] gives 0.4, 6.43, 5.97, 6.08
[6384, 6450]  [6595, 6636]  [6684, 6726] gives -0.3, 6.36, 6.01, 6.12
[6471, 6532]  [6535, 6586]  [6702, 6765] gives 2.2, 6.28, 6.04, 6.22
